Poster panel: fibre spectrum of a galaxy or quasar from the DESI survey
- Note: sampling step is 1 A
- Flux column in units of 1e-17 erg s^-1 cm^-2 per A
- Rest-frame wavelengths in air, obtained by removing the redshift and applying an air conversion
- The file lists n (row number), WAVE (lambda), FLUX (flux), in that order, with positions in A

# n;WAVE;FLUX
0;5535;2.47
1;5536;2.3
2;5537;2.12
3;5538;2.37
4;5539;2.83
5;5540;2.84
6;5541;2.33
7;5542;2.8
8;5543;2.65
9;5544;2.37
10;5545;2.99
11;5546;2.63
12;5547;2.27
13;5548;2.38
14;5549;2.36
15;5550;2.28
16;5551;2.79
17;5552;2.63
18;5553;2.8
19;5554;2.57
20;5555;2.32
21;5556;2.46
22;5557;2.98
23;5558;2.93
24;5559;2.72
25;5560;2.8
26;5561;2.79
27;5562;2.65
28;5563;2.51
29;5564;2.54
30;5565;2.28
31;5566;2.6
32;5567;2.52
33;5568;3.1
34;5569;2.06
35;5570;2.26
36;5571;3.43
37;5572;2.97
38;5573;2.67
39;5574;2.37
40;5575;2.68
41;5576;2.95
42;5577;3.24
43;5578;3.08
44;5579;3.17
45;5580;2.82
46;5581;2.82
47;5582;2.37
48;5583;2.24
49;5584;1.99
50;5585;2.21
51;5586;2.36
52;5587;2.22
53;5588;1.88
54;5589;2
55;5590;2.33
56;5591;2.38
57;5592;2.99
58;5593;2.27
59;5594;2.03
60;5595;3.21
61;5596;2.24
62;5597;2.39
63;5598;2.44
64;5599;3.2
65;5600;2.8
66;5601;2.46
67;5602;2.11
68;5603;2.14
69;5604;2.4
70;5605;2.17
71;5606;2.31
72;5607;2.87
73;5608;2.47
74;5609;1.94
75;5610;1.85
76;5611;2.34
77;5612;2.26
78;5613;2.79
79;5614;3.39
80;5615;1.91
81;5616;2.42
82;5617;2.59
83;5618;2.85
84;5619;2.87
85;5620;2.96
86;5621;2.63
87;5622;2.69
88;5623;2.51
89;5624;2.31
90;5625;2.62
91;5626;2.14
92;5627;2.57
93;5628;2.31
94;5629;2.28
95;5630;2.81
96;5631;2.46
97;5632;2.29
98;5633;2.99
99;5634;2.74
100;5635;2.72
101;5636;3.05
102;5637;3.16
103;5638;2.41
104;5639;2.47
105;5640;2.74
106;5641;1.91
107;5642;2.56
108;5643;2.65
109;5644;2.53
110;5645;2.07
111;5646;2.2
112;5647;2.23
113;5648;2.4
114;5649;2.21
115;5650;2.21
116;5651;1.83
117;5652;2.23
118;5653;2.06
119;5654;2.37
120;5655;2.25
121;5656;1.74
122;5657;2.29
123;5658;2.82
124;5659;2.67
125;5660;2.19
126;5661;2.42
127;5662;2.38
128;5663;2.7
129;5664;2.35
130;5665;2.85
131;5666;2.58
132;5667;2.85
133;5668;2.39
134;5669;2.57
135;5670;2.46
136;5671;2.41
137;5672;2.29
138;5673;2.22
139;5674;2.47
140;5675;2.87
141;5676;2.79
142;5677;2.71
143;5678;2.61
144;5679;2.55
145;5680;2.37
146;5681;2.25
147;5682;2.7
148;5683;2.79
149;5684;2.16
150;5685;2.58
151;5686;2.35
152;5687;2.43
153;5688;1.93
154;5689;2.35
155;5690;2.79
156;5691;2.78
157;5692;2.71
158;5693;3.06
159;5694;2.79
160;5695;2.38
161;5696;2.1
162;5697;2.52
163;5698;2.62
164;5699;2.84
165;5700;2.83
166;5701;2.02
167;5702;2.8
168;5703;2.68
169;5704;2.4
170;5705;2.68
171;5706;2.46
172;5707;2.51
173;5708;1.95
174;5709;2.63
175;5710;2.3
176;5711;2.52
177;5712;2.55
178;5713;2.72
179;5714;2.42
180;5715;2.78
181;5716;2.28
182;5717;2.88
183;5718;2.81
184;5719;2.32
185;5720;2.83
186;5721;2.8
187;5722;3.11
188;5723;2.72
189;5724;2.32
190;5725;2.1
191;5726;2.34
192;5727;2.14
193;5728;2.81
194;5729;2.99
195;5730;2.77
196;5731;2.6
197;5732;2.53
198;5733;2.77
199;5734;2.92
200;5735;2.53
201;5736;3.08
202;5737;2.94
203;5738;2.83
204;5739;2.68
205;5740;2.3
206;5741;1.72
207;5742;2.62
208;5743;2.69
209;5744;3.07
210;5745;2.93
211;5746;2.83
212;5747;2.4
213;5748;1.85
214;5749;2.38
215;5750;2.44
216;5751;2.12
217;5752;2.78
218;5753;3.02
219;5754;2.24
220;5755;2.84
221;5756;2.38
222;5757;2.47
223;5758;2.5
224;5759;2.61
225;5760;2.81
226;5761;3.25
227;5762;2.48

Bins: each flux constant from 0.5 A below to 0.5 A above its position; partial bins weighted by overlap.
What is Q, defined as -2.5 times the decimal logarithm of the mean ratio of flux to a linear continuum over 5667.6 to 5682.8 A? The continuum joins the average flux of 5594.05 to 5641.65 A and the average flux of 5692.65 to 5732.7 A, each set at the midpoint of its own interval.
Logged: 0.02 mag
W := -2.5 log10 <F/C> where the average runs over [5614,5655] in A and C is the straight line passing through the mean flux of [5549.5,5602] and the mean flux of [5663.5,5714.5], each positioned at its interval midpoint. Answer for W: 0.03 mag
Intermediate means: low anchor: 2.59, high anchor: 2.53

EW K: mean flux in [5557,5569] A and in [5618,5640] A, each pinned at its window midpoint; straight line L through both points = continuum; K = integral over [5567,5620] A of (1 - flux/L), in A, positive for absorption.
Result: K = 2.3 A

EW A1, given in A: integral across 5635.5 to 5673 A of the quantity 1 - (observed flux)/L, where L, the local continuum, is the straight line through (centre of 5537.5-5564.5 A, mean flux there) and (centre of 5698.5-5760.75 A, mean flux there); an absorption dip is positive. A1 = 2.63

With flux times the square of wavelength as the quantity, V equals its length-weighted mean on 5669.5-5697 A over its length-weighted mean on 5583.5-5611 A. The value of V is 1.10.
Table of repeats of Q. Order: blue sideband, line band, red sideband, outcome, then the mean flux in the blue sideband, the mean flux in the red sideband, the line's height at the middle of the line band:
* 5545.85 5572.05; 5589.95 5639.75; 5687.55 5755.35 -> 0.03 mag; 2.61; 2.58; 2.6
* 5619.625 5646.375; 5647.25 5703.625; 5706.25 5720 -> 0.03 mag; 2.55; 2.52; 2.53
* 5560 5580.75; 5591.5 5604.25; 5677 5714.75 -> 0.07 mag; 2.74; 2.52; 2.69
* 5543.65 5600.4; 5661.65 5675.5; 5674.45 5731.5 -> 0.02 mag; 2.59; 2.56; 2.57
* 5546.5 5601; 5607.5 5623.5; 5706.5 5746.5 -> 0.03 mag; 2.58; 2.62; 2.59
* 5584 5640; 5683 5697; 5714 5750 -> 0.03 mag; 2.49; 2.61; 2.57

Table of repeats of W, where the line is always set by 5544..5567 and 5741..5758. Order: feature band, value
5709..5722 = -0.03 mag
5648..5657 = 0.20 mag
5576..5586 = -0.03 mag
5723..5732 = 0.01 mag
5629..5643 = -0.02 mag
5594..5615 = 0.05 mag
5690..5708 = -0.01 mag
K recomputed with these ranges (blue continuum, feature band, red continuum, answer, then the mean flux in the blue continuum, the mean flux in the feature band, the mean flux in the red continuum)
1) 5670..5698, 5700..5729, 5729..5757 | 0.2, 2.52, 2.54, 2.61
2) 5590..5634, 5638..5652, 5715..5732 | 1.3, 2.5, 2.31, 2.62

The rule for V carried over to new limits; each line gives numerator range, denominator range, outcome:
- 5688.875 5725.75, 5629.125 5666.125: 1.08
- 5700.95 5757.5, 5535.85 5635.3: 1.06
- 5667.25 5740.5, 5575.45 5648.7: 1.06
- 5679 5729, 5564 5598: 1.04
